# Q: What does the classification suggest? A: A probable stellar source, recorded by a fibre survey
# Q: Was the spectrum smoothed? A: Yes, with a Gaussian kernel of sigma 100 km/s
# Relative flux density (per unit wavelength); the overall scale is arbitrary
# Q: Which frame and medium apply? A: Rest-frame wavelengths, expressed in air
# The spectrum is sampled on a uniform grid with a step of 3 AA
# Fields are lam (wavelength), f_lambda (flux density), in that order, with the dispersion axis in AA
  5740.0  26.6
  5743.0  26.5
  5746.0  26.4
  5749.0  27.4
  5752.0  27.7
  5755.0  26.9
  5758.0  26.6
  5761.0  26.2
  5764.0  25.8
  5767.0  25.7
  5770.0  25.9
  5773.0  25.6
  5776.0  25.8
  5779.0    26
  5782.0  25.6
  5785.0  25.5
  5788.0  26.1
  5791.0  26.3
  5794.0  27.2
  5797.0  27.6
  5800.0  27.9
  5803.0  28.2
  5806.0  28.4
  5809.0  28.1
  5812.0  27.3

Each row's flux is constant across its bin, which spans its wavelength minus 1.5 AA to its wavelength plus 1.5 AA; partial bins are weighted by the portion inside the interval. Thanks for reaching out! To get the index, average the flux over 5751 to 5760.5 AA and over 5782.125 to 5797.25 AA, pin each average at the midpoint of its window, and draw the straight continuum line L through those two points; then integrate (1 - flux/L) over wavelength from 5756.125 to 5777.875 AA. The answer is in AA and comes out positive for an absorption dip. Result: 0.64 AA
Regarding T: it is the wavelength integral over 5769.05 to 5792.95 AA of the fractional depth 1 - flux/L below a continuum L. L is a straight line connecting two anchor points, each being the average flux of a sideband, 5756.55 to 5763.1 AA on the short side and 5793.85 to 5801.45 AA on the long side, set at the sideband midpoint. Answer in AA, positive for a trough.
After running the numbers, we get 1.0 AA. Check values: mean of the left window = 26.3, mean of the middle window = 25.9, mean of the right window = 27.6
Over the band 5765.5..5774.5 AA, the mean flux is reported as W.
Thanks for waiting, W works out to 25.7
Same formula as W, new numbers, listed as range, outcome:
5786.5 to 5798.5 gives 26.8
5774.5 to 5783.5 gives 25.8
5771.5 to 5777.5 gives 25.7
